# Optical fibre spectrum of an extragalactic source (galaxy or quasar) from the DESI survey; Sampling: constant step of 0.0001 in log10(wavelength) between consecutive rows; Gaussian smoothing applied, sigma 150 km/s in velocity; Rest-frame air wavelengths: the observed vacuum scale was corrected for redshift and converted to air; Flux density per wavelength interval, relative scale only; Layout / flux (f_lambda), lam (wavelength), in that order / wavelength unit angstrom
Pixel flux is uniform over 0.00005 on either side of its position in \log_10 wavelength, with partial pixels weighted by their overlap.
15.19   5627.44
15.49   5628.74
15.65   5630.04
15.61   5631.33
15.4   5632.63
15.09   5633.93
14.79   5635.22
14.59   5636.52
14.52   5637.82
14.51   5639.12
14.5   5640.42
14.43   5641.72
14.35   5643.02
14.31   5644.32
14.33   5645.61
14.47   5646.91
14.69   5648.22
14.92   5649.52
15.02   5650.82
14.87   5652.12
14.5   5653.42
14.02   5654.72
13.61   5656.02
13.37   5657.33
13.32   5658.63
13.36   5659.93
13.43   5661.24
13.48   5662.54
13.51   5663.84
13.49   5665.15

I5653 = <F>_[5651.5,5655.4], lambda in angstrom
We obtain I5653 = 14.5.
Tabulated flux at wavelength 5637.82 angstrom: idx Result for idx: 14.52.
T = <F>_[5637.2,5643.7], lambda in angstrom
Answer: 14.4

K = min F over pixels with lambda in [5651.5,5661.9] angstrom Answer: 13.32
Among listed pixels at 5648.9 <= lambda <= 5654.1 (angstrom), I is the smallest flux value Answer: 14.5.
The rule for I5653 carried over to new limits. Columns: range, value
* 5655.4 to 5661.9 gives 13.4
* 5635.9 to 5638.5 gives 14.5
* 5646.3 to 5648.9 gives 14.5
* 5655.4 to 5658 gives 13.5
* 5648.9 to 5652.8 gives 14.9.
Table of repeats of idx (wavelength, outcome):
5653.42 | 14.5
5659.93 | 13.36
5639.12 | 14.51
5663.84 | 13.51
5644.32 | 14.31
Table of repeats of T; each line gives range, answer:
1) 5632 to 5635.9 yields 15.1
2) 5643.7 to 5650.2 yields 14.6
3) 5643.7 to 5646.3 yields 14.4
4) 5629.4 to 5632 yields 15.6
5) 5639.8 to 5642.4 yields 14.5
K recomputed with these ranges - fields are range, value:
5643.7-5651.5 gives 14.31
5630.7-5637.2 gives 14.59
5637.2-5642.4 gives 14.43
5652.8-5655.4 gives 14.02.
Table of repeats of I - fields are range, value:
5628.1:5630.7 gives 15.49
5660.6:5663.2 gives 13.43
